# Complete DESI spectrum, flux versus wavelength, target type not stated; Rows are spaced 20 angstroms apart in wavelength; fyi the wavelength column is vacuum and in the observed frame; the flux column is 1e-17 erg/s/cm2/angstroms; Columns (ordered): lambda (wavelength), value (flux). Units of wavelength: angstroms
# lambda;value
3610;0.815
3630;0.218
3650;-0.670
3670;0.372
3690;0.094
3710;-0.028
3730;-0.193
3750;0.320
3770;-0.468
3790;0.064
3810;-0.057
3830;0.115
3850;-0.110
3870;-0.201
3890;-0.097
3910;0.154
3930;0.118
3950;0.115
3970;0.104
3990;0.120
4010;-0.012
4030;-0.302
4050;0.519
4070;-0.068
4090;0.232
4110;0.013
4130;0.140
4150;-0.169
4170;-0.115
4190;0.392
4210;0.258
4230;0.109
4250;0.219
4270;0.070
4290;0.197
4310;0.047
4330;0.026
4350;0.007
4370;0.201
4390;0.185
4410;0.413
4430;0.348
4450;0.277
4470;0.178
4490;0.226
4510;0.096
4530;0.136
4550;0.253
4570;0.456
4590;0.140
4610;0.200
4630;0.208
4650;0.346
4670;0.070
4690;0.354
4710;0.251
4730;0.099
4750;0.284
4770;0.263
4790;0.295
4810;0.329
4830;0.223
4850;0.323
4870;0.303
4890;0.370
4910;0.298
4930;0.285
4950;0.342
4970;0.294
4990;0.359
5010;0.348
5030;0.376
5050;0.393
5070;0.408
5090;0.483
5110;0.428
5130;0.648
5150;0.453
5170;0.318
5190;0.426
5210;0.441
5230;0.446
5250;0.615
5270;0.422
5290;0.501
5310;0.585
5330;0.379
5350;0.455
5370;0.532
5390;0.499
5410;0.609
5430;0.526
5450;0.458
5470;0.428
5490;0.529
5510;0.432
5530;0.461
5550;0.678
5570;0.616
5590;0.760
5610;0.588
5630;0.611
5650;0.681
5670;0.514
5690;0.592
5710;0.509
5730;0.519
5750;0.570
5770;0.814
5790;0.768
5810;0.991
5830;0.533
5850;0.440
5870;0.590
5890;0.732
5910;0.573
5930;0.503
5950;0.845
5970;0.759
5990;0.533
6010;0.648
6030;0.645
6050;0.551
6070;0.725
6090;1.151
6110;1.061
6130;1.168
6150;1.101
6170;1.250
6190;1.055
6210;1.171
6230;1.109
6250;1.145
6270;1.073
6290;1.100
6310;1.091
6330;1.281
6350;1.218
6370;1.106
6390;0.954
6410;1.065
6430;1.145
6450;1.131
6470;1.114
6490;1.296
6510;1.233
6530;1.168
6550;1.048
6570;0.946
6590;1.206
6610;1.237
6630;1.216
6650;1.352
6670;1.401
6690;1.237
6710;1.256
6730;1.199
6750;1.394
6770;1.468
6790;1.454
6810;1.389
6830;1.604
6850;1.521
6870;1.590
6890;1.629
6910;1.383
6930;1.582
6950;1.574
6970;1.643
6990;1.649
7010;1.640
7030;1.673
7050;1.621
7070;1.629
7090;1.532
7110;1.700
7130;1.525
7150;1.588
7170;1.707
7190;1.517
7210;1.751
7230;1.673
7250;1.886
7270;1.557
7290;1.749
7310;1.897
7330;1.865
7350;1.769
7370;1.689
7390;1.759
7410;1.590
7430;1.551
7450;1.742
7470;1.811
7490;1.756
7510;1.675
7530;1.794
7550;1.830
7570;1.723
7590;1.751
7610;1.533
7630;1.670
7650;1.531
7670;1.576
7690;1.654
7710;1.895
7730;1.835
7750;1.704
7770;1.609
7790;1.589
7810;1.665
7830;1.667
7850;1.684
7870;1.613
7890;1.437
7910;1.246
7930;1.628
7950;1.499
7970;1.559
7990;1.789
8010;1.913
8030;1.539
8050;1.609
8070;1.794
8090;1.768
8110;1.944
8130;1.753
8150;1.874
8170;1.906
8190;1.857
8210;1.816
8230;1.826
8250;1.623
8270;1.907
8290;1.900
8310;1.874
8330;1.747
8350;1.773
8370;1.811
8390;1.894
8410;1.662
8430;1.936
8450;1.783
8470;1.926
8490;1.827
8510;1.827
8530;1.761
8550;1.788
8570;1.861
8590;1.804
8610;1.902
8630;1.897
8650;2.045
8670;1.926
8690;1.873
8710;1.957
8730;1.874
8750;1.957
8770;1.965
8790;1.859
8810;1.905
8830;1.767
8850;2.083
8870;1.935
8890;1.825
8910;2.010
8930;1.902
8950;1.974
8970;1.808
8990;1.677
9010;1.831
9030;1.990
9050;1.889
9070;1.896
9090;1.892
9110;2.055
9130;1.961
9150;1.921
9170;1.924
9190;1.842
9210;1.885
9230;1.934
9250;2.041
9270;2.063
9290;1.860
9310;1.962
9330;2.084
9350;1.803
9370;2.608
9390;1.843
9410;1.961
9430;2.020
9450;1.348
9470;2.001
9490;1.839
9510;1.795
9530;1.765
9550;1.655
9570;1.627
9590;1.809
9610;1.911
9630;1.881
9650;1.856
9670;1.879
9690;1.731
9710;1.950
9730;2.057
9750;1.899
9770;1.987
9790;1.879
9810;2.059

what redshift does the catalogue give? 0.53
